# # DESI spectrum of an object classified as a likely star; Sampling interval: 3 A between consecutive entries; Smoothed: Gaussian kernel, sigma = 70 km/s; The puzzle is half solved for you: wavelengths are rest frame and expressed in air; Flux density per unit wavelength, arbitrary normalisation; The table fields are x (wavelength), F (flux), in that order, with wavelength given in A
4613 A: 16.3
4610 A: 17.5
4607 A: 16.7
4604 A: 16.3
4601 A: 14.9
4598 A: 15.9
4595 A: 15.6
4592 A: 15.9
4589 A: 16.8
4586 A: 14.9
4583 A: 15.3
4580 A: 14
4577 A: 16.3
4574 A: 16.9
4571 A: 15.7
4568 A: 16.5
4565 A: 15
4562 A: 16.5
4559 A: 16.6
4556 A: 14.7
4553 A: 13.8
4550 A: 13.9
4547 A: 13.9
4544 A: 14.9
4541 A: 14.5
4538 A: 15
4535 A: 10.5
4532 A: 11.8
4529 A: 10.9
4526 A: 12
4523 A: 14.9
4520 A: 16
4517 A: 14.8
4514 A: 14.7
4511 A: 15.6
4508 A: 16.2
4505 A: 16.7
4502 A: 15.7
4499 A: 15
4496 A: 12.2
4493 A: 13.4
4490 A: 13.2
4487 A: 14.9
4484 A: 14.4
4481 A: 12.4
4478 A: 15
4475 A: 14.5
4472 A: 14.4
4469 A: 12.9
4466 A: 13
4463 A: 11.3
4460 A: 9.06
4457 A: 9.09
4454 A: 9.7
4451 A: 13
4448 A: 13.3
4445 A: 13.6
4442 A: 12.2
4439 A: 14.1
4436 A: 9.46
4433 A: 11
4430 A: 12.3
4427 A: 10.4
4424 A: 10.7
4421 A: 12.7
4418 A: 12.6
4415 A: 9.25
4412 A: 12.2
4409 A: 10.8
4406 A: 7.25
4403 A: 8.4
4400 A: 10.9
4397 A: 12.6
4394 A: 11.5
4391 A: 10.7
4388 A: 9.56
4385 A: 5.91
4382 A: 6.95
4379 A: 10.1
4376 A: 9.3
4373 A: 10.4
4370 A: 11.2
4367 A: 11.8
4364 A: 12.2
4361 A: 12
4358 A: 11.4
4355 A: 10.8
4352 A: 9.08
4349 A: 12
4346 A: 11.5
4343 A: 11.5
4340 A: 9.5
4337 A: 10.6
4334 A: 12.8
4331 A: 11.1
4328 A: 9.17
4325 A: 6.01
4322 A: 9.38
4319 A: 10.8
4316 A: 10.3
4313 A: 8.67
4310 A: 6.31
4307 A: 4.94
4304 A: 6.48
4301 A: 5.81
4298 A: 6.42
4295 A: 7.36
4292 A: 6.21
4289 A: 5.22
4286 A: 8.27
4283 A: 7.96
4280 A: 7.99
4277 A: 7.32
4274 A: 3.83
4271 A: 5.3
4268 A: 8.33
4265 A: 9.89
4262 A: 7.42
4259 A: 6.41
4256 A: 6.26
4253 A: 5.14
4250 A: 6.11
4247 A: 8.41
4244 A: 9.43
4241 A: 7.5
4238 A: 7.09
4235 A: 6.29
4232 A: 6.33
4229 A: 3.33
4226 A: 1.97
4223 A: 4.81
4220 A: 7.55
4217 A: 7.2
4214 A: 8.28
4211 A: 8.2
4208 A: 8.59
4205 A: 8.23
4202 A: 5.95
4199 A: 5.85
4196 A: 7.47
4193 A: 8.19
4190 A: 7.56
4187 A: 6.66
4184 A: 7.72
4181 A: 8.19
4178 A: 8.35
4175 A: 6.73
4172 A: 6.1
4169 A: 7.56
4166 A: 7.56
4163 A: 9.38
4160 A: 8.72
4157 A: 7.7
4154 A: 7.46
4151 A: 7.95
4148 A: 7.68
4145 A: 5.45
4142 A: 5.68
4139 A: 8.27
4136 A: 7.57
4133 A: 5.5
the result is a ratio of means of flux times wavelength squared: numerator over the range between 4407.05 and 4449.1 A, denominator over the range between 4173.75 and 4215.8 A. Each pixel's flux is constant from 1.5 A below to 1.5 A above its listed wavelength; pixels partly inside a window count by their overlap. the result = 1.72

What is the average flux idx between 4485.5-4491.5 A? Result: 14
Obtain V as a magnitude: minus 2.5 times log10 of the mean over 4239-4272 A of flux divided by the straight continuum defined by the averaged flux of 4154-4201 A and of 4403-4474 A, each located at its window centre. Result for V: 0.19 mag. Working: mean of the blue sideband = 7.56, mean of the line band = 7.32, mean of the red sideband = 11.4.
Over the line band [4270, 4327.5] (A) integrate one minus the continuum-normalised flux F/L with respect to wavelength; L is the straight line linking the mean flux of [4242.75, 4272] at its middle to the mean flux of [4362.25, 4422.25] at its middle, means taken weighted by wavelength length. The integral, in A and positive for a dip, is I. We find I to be 7.7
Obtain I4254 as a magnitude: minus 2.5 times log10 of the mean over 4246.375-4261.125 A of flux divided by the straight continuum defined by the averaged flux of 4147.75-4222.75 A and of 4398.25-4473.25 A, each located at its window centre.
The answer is 0.32 mag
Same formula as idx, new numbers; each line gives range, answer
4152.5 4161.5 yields 7.96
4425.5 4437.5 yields 10.8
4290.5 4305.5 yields 6.46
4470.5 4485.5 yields 14.1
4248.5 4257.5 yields 5.84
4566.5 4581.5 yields 15.9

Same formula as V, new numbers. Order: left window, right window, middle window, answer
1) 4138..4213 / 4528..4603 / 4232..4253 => 0.21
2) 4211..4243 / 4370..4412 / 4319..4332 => -0.09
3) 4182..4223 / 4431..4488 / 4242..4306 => 0.26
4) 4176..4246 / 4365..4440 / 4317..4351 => -0.13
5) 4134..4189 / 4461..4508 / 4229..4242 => 0.37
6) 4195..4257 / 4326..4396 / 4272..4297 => 0.23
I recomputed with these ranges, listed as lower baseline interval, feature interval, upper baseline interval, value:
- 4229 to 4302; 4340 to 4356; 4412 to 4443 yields -2.8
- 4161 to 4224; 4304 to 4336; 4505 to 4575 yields 4.0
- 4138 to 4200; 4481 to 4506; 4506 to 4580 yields -1.0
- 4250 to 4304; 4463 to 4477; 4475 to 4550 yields -0.8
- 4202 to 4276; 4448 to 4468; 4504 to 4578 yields 2.3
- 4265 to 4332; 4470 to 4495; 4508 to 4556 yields -2.9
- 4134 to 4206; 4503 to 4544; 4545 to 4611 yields 0.9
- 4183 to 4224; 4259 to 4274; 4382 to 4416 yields 1.7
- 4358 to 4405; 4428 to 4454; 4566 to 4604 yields -0.7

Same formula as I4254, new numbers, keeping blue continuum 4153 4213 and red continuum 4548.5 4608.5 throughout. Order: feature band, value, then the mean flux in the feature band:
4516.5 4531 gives 0.07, 13.6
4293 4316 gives 0.43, 6.81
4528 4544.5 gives 0.15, 12.9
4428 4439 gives 0.12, 11.3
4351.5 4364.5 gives 0.00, 11.2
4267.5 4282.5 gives 0.41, 6.53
